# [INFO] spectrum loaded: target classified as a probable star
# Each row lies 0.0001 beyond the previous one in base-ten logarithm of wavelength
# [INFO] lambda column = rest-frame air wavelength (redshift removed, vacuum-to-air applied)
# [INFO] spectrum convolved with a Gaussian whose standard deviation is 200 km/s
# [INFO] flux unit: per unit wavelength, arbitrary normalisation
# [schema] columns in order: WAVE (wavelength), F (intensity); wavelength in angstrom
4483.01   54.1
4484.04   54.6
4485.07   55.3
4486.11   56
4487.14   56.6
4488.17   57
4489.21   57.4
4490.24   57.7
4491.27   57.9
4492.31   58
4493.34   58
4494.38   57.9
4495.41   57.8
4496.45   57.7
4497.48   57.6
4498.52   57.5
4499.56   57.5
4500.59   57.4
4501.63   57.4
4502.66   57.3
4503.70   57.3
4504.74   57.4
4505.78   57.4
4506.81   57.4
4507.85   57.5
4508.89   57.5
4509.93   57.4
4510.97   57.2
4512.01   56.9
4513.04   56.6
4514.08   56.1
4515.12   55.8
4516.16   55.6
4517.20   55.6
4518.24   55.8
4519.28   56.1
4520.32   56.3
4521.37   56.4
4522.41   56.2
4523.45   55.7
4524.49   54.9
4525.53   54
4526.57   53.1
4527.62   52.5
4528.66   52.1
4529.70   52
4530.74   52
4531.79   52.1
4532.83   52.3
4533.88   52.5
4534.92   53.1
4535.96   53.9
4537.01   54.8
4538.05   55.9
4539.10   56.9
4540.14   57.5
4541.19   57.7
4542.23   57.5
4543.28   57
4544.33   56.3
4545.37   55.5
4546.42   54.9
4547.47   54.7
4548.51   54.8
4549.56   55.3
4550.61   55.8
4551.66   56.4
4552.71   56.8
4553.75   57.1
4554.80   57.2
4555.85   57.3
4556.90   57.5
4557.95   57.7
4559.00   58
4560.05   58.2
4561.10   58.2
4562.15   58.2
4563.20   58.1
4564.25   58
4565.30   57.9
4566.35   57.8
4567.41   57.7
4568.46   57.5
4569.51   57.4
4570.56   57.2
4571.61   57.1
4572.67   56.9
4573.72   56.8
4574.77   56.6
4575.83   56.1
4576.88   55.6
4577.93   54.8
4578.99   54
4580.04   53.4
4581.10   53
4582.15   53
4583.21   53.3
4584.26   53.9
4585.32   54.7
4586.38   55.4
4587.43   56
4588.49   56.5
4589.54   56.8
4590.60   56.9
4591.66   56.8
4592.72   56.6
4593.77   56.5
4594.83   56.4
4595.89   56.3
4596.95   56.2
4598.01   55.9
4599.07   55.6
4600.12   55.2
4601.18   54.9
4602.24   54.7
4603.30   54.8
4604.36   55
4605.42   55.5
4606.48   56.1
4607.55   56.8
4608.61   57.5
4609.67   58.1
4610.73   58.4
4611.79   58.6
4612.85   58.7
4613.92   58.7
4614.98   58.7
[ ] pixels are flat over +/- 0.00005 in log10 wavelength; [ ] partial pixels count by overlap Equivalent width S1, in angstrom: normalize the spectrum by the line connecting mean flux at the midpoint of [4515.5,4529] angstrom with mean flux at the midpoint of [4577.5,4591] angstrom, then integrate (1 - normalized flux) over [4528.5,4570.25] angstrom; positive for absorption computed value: -0.9 angstrom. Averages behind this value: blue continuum 55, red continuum 54.7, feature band 56.1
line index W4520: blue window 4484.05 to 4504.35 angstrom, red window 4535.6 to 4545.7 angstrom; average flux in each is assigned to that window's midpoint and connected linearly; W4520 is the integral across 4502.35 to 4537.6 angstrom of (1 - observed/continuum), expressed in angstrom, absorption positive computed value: 0.9 angstrom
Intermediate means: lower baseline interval 57.3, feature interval 55.2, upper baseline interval 56.4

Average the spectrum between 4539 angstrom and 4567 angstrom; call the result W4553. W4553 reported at 57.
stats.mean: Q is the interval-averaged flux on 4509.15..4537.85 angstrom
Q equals 54.7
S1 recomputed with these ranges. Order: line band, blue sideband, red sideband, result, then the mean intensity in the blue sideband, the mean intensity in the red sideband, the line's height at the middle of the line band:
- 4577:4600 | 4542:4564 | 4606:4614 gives 0.82 angstrom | 56.8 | 57.8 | 57.4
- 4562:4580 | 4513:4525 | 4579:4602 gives -0.42 angstrom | 55.9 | 55.4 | 55.5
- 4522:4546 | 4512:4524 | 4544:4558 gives 0.66 angstrom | 56.1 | 56.2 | 56.1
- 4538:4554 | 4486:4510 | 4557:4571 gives 0.41 angstrom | 57.5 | 57.8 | 57.7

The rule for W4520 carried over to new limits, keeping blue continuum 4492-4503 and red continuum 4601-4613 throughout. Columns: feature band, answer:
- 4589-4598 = 0.0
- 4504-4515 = 0.1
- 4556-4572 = -0.2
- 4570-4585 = 0.5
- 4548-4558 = 0.1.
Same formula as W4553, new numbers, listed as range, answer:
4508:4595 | 55.9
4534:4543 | 55.8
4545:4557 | 56.1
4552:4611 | 56.3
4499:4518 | 57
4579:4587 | 53.9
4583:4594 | 55.8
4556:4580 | 57.1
